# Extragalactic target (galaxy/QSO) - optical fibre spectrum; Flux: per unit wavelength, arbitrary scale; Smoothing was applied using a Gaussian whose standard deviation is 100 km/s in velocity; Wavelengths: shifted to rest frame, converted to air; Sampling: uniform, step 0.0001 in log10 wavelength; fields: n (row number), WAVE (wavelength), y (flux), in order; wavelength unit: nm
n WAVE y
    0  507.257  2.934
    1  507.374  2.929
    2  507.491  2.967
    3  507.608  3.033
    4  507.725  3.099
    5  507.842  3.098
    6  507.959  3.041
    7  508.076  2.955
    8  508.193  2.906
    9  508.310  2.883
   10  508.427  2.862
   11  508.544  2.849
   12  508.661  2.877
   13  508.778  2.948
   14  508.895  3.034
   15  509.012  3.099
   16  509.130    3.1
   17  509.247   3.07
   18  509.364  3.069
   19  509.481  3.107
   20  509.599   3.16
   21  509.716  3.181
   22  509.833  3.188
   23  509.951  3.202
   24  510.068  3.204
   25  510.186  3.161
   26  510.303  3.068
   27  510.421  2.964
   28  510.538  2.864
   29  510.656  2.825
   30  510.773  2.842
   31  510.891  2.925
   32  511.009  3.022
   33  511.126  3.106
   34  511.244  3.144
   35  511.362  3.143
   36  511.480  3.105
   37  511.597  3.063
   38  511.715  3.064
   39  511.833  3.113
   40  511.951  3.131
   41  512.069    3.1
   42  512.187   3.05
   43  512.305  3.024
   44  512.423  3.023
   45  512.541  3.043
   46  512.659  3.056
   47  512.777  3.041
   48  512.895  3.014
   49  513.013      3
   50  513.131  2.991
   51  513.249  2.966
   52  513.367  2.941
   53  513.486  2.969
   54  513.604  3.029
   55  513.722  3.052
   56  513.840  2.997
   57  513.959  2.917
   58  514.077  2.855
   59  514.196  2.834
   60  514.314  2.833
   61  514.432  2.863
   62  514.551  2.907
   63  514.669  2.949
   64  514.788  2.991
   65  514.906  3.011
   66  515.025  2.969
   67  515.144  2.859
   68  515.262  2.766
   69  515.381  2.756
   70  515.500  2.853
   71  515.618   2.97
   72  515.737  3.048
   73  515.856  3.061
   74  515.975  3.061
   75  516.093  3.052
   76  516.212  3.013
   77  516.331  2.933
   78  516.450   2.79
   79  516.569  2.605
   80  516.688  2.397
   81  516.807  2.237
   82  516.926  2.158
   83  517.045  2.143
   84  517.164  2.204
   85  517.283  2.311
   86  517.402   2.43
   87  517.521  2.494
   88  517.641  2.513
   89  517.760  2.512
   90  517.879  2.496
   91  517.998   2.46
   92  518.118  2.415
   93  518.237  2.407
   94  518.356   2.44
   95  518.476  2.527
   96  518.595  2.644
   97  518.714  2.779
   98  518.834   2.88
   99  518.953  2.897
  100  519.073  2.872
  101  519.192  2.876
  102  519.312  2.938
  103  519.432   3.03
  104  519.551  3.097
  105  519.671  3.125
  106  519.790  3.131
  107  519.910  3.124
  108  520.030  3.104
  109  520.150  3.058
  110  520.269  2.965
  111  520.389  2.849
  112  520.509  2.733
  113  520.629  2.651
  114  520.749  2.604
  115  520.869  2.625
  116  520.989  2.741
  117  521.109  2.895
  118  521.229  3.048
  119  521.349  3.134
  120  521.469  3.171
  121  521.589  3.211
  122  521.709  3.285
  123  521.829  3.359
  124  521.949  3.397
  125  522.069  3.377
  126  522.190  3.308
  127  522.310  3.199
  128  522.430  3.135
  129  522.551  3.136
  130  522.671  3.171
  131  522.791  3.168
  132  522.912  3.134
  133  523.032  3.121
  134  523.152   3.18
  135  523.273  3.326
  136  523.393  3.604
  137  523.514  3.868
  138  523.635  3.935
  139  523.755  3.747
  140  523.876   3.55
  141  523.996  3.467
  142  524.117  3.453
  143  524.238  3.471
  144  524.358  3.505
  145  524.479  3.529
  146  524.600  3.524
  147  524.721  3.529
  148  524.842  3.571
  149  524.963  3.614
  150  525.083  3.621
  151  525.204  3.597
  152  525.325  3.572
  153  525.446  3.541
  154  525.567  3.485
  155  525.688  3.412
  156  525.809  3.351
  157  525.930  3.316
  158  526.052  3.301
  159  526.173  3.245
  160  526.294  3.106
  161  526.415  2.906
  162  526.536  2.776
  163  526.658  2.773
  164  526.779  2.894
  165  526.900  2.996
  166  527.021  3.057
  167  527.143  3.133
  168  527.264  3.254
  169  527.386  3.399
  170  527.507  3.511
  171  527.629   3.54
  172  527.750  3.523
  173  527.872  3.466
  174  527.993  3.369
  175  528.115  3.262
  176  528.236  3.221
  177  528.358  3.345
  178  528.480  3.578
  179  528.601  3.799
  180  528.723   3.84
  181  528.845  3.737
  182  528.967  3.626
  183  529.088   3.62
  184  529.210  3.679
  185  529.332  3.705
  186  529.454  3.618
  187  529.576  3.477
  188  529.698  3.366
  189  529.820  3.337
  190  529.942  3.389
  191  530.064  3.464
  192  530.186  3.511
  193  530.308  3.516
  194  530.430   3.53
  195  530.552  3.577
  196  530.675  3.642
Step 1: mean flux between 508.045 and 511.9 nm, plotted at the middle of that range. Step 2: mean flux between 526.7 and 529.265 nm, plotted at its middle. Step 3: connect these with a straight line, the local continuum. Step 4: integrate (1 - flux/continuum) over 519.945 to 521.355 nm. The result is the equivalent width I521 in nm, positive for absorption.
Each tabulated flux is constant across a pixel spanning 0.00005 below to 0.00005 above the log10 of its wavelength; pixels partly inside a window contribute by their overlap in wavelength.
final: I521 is 0.17 nm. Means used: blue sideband 3.03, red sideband 3.42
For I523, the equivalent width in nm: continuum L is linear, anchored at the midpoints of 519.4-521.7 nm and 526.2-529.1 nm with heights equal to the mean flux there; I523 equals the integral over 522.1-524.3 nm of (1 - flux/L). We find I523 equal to -0.20 nm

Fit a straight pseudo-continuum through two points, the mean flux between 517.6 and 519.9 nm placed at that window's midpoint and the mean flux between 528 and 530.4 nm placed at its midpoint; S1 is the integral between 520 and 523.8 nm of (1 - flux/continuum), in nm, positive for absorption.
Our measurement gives -0.22 nm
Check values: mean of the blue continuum 2.75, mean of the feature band 3.16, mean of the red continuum 3.53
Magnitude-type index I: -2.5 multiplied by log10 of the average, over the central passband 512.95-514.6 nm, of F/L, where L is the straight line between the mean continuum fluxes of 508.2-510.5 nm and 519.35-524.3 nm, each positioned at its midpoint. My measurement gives 0.06 mag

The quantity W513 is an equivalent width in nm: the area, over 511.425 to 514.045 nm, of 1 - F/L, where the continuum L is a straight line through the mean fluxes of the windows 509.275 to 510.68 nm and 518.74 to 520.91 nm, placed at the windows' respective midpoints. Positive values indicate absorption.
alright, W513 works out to 0.01 nm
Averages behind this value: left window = 3.09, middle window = 3.03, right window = 2.92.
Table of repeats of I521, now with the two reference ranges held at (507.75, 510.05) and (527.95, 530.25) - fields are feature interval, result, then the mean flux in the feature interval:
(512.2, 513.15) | 0.03 nm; 3.03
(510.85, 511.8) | 0.01 nm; 3.08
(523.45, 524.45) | -0.07 nm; 3.62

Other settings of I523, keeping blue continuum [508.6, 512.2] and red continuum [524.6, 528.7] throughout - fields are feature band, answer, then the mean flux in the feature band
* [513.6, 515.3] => 0.115 nm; 2.92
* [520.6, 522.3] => 0.096 nm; 3.07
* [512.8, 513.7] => 0.035 nm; 2.99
